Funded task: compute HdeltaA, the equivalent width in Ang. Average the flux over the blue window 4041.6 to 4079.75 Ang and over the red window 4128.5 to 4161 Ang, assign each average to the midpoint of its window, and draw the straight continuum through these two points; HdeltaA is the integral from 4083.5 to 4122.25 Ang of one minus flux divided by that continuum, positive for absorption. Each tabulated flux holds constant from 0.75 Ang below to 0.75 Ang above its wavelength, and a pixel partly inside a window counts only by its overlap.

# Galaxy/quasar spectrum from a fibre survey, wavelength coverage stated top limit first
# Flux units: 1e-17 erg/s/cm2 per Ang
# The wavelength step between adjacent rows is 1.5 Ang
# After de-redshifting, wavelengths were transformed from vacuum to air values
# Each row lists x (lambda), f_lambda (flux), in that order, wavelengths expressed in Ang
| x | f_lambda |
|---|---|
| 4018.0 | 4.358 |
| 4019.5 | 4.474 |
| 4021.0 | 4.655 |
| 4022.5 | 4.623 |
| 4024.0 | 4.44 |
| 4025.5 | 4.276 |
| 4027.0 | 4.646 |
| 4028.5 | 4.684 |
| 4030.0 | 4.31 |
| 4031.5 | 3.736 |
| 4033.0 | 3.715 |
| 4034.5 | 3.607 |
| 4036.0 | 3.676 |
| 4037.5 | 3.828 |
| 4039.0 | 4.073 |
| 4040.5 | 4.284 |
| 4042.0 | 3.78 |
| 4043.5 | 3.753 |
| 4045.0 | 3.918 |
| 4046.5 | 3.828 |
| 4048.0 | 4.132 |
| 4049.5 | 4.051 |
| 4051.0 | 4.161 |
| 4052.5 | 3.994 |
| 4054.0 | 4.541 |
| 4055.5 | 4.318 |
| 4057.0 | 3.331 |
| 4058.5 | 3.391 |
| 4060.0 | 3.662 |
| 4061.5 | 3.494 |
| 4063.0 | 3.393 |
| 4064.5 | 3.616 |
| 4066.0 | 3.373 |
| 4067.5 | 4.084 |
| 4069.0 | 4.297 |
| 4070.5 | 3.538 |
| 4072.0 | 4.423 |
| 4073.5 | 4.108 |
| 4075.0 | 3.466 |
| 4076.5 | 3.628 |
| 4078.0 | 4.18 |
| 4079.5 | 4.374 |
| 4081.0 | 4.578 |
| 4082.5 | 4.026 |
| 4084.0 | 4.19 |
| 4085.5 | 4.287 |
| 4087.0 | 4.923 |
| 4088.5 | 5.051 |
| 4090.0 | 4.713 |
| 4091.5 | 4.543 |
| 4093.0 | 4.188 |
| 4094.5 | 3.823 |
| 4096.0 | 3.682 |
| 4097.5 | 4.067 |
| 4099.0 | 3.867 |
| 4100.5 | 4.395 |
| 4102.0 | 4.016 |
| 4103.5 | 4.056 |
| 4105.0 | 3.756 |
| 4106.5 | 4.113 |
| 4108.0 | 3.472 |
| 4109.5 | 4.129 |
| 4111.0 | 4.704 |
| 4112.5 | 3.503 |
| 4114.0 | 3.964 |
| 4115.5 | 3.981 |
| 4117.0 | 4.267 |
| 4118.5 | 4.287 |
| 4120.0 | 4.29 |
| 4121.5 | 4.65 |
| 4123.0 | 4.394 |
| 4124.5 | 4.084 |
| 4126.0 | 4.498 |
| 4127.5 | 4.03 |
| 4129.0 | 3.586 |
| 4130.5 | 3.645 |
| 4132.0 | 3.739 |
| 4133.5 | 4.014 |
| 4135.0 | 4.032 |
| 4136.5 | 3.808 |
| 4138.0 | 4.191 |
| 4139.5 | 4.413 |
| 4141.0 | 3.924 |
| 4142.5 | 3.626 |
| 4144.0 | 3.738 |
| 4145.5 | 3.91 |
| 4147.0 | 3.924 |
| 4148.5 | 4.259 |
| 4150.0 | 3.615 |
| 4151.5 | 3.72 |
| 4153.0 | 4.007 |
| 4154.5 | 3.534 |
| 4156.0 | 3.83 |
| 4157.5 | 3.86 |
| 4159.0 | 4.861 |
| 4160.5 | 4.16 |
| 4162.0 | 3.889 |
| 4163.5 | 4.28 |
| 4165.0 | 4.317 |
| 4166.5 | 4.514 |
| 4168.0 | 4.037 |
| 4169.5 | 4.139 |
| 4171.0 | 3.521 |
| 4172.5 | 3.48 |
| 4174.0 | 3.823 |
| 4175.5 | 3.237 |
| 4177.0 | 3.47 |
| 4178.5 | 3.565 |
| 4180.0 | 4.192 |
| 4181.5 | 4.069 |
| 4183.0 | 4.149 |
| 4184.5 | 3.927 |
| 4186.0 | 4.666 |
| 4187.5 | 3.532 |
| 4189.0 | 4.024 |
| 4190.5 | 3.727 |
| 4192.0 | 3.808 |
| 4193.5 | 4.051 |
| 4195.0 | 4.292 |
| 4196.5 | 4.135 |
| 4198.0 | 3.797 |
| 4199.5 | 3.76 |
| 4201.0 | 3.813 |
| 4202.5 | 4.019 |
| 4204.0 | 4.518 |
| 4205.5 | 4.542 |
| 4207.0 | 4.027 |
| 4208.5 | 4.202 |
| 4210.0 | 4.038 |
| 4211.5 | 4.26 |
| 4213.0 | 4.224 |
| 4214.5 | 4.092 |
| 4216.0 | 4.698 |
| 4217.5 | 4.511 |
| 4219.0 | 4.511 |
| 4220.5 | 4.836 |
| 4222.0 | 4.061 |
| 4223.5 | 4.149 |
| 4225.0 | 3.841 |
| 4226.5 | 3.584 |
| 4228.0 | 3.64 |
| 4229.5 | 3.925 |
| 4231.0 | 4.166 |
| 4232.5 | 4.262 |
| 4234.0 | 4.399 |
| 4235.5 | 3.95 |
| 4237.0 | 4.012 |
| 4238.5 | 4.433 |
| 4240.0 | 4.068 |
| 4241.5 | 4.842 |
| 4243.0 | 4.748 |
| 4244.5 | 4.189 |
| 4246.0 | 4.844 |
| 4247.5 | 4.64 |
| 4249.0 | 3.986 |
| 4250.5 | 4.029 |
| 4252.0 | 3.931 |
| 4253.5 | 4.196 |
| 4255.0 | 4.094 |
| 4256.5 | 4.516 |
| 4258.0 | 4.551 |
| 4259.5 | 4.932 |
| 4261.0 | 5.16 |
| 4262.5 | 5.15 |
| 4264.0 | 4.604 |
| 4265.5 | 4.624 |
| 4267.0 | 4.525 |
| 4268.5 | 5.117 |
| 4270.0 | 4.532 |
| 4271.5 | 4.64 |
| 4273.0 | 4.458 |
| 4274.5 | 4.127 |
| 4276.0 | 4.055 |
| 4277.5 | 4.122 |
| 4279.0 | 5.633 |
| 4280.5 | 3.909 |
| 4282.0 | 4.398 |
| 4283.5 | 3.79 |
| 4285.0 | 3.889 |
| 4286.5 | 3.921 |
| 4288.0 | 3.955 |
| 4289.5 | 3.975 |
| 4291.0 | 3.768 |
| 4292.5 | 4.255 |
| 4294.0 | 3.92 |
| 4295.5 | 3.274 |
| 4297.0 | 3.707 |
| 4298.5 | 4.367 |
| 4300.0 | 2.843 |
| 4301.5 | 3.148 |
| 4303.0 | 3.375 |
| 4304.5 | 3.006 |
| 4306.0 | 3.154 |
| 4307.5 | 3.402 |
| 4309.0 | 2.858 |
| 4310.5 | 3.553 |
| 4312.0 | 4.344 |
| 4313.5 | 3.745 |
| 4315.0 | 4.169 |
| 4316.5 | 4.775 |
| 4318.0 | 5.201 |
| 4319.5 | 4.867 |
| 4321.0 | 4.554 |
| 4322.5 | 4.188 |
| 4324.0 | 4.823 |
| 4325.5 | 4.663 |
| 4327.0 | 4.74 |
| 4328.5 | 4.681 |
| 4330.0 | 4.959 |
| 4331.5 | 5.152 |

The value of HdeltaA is -2.9 Ang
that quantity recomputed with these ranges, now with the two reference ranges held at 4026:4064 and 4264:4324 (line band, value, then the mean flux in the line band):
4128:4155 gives 0.7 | 3.88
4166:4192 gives 0.8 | 3.88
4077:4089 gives -1.4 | 4.42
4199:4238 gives -1.3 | 4.16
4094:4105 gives 0.0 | 3.97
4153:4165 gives -0.2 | 4.07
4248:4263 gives -1.5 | 4.45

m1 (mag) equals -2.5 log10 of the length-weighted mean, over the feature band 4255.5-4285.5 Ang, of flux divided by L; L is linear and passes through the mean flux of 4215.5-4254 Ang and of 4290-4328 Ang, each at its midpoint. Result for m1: -0.11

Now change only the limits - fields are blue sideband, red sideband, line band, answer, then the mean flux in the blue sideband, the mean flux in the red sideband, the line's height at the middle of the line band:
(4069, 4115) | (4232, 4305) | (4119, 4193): 0.05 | 4.13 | 4.23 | 4.16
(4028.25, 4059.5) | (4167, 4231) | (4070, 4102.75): -0.06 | 3.94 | 4.02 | 3.97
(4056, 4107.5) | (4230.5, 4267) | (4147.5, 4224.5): 0.06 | 4.02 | 4.43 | 4.28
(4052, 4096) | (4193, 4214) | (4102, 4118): 0.02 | 4.05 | 4.12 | 4.07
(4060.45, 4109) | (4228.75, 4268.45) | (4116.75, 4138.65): 0.01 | 4.05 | 4.43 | 4.15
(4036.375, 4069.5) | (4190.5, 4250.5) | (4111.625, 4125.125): -0.04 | 3.87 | 4.19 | 4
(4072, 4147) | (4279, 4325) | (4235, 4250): -0.10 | 4.1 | 3.94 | 3.99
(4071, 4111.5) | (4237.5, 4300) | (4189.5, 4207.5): 0.06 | 4.17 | 4.32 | 4.26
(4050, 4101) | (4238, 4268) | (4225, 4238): 0.12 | 4.05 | 4.51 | 4.45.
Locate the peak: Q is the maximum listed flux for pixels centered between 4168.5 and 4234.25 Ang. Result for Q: 4.836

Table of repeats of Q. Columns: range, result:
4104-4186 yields 4.861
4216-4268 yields 5.16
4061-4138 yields 5.051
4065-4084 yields 4.578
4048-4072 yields 4.541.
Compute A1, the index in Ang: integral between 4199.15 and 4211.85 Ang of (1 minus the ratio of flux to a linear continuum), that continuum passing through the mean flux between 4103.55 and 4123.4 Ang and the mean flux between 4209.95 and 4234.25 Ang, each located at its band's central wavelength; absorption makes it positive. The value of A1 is 0.1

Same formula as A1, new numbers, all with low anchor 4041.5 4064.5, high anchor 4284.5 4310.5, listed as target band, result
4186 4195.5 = -0.7 Ang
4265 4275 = -2.7 Ang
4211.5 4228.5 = -2.5 Ang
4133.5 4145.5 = -0.7 Ang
